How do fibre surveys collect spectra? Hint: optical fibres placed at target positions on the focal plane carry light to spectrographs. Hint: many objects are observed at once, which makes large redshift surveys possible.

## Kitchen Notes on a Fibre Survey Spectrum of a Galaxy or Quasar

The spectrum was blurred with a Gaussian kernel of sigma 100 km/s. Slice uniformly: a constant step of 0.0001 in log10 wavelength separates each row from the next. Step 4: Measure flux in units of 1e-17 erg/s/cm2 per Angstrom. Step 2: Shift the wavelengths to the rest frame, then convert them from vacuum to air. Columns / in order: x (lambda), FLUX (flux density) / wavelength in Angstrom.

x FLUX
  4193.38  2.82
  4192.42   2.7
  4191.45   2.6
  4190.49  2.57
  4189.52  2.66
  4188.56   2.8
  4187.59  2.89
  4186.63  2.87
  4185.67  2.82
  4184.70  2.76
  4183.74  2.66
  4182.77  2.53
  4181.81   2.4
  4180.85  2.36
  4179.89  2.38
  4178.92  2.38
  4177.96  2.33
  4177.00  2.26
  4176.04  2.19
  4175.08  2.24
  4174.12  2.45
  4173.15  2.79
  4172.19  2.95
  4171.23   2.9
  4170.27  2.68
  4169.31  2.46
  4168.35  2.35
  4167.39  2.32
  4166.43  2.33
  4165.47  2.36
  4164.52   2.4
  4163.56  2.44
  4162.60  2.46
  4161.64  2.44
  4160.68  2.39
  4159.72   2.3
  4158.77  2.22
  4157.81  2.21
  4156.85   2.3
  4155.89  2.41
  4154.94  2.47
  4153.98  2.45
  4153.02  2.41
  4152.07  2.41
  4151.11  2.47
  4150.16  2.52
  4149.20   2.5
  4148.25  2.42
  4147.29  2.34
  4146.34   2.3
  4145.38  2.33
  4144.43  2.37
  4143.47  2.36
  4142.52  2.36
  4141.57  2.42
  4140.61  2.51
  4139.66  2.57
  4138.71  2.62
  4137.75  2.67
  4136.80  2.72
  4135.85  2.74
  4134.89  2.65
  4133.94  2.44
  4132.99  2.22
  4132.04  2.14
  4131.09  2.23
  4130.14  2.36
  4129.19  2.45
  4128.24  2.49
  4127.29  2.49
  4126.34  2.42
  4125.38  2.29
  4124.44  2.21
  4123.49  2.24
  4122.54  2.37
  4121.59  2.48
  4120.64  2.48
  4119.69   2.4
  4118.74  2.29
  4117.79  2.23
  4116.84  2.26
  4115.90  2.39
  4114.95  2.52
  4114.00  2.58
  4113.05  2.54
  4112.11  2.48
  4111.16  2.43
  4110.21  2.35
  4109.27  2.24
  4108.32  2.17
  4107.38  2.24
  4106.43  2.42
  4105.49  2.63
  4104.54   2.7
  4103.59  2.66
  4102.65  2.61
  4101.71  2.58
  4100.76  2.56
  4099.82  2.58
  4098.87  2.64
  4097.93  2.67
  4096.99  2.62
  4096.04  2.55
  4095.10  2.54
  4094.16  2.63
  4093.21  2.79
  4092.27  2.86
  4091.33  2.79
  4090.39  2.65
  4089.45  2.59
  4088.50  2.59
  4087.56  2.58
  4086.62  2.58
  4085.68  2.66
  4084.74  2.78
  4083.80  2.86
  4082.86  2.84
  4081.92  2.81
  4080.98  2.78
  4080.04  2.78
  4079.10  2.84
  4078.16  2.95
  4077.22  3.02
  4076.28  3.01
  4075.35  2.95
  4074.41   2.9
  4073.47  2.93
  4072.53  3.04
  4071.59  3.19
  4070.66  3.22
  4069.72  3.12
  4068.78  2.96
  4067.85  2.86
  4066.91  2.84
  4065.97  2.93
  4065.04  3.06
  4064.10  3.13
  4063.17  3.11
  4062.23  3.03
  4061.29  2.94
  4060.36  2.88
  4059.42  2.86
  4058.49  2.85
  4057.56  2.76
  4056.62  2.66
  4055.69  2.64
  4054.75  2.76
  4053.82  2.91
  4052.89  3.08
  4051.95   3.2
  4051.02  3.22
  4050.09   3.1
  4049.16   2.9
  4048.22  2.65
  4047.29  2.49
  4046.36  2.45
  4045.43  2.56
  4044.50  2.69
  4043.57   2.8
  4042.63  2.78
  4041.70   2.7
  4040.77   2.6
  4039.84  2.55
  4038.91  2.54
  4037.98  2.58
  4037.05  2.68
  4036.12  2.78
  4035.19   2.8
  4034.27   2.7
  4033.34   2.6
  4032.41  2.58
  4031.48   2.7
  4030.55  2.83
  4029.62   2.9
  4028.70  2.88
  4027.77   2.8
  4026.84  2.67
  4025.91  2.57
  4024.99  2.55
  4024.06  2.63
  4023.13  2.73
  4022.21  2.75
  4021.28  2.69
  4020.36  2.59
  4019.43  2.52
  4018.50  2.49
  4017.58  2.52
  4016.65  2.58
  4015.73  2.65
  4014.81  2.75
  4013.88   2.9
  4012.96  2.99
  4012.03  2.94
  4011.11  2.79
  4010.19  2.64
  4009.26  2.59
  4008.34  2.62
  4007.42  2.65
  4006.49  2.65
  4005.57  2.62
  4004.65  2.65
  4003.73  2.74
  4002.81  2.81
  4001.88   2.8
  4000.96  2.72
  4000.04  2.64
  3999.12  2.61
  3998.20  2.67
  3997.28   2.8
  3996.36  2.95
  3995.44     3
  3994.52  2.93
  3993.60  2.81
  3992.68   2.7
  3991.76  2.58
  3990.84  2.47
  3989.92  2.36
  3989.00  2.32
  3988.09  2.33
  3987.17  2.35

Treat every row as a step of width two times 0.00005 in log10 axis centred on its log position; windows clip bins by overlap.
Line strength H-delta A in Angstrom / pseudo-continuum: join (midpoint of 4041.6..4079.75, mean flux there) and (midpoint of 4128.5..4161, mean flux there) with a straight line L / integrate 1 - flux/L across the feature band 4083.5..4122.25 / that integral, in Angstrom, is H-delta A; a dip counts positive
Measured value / 1.8 Angstrom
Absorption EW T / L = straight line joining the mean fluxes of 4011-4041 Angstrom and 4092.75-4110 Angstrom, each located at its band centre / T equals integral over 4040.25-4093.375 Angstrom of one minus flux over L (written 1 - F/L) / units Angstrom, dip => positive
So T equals -4.9 Angstrom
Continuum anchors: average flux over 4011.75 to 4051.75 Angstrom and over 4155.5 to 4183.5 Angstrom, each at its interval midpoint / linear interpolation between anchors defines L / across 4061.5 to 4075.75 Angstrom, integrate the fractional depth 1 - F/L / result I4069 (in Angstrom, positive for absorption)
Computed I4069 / -2.1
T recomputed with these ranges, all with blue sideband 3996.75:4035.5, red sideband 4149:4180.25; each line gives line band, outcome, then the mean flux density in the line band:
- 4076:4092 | -1.2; 2.77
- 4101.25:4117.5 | 0.5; 2.46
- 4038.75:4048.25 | 0.1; 2.62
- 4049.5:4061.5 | -1.3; 2.91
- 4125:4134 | 0.5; 2.35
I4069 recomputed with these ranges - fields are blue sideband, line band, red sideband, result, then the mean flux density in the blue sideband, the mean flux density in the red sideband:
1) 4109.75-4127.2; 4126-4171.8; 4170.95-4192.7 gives 0.8 Angstrom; 2.39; 2.58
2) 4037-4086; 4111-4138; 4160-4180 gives 2.1 Angstrom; 2.86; 2.45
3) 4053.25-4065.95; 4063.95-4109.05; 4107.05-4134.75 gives -1.6 Angstrom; 2.9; 2.36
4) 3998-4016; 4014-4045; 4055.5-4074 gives 1.5 Angstrom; 2.72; 2.96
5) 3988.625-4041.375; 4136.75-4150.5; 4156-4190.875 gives 0.4 Angstrom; 2.69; 2.49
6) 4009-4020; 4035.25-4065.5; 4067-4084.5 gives 0.3 Angstrom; 2.7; 2.94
